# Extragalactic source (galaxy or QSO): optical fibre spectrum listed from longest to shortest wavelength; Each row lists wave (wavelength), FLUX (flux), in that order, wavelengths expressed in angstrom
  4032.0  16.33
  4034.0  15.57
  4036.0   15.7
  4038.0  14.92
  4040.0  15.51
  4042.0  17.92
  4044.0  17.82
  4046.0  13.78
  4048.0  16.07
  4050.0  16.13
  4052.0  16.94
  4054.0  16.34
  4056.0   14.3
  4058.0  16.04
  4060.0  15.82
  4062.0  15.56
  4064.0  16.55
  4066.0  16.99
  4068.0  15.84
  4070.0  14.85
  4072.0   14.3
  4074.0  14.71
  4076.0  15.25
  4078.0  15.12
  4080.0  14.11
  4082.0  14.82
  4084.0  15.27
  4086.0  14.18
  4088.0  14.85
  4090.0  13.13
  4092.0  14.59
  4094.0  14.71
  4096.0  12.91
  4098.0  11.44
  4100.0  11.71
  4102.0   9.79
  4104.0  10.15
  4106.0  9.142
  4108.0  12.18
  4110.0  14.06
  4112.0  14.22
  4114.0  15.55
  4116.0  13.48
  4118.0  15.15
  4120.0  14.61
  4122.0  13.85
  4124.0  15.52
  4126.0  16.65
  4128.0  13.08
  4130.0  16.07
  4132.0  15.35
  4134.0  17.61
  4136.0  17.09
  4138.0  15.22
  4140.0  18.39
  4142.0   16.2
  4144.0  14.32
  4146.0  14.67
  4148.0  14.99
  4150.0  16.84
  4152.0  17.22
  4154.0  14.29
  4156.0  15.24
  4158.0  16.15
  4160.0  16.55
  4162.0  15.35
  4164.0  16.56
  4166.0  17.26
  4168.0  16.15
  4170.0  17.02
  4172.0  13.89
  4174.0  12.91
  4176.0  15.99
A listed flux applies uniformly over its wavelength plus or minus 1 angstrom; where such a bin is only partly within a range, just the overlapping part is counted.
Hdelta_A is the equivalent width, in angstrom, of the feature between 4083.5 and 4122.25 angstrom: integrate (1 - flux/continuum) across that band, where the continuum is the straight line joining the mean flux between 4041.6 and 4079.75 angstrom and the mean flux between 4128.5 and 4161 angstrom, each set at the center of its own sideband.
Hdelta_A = 6.5 angstrom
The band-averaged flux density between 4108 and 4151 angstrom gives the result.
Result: 15.3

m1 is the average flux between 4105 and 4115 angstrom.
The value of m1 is 13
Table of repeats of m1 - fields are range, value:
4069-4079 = 14.8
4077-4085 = 14.8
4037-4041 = 15.2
